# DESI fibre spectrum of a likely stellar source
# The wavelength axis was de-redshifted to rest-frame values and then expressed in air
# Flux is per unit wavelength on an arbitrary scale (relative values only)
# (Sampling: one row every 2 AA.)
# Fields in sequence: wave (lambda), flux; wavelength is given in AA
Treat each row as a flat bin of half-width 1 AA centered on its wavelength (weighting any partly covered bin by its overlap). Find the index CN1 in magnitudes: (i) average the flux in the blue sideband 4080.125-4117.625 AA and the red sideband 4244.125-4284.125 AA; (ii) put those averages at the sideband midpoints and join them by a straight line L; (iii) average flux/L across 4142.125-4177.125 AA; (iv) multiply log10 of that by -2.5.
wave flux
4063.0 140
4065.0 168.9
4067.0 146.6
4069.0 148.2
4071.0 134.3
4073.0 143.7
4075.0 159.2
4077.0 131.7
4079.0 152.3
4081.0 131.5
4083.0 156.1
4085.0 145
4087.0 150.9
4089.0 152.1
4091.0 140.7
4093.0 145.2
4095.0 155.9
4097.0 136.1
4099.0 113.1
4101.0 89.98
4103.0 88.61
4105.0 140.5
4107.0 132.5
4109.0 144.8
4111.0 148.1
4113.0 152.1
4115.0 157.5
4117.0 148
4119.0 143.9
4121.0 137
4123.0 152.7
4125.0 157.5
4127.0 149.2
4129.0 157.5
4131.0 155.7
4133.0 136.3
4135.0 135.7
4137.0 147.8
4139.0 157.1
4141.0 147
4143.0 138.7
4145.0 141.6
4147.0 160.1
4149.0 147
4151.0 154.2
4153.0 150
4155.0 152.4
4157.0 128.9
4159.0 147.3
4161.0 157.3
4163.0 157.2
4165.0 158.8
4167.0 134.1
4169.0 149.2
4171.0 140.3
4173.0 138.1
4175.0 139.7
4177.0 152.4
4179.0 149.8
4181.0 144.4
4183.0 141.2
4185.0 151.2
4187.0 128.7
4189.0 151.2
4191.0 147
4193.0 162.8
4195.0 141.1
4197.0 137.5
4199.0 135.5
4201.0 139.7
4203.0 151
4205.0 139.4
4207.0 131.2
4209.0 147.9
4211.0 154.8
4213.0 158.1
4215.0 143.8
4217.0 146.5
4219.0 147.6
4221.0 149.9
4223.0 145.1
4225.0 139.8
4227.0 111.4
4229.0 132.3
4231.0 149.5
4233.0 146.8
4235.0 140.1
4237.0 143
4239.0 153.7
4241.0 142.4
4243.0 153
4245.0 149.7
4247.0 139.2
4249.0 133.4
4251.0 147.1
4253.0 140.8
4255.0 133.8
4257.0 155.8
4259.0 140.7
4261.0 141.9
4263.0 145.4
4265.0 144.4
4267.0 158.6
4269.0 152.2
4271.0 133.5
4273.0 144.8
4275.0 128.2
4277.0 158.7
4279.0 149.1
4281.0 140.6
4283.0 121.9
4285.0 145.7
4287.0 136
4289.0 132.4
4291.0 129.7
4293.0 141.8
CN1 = -0.05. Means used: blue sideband 138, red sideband 143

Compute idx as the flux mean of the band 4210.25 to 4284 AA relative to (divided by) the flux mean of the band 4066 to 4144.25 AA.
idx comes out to 1.0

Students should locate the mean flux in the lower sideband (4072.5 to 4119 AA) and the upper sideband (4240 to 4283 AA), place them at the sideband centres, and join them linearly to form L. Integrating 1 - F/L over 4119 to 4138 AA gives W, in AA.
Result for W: -0.9 AA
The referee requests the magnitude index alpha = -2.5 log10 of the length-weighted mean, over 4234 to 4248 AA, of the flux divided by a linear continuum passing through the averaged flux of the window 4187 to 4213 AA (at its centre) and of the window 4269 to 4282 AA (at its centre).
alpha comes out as -0.01 mag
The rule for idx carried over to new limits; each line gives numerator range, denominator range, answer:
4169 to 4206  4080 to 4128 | 1.03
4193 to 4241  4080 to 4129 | 1.02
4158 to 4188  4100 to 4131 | 1.04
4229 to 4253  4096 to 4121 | 1.09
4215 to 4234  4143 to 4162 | 0.95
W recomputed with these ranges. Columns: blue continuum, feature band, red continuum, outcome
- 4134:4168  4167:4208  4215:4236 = 0.35 AA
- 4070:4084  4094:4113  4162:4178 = 2.06 AA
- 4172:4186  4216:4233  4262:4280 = 0.59 AA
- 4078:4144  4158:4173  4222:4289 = -0.65 AA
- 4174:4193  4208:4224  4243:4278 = -0.43 AA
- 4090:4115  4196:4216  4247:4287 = -0.67 AA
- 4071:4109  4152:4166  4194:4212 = -1.02 AA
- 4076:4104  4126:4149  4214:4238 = -1.79 AA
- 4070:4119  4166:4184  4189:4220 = 0.11 AA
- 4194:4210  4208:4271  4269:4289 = -1.96 AA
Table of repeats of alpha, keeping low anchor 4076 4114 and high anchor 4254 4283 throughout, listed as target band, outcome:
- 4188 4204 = -0.034 mag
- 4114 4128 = -0.084 mag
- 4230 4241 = -0.026 mag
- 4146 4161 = -0.072 mag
